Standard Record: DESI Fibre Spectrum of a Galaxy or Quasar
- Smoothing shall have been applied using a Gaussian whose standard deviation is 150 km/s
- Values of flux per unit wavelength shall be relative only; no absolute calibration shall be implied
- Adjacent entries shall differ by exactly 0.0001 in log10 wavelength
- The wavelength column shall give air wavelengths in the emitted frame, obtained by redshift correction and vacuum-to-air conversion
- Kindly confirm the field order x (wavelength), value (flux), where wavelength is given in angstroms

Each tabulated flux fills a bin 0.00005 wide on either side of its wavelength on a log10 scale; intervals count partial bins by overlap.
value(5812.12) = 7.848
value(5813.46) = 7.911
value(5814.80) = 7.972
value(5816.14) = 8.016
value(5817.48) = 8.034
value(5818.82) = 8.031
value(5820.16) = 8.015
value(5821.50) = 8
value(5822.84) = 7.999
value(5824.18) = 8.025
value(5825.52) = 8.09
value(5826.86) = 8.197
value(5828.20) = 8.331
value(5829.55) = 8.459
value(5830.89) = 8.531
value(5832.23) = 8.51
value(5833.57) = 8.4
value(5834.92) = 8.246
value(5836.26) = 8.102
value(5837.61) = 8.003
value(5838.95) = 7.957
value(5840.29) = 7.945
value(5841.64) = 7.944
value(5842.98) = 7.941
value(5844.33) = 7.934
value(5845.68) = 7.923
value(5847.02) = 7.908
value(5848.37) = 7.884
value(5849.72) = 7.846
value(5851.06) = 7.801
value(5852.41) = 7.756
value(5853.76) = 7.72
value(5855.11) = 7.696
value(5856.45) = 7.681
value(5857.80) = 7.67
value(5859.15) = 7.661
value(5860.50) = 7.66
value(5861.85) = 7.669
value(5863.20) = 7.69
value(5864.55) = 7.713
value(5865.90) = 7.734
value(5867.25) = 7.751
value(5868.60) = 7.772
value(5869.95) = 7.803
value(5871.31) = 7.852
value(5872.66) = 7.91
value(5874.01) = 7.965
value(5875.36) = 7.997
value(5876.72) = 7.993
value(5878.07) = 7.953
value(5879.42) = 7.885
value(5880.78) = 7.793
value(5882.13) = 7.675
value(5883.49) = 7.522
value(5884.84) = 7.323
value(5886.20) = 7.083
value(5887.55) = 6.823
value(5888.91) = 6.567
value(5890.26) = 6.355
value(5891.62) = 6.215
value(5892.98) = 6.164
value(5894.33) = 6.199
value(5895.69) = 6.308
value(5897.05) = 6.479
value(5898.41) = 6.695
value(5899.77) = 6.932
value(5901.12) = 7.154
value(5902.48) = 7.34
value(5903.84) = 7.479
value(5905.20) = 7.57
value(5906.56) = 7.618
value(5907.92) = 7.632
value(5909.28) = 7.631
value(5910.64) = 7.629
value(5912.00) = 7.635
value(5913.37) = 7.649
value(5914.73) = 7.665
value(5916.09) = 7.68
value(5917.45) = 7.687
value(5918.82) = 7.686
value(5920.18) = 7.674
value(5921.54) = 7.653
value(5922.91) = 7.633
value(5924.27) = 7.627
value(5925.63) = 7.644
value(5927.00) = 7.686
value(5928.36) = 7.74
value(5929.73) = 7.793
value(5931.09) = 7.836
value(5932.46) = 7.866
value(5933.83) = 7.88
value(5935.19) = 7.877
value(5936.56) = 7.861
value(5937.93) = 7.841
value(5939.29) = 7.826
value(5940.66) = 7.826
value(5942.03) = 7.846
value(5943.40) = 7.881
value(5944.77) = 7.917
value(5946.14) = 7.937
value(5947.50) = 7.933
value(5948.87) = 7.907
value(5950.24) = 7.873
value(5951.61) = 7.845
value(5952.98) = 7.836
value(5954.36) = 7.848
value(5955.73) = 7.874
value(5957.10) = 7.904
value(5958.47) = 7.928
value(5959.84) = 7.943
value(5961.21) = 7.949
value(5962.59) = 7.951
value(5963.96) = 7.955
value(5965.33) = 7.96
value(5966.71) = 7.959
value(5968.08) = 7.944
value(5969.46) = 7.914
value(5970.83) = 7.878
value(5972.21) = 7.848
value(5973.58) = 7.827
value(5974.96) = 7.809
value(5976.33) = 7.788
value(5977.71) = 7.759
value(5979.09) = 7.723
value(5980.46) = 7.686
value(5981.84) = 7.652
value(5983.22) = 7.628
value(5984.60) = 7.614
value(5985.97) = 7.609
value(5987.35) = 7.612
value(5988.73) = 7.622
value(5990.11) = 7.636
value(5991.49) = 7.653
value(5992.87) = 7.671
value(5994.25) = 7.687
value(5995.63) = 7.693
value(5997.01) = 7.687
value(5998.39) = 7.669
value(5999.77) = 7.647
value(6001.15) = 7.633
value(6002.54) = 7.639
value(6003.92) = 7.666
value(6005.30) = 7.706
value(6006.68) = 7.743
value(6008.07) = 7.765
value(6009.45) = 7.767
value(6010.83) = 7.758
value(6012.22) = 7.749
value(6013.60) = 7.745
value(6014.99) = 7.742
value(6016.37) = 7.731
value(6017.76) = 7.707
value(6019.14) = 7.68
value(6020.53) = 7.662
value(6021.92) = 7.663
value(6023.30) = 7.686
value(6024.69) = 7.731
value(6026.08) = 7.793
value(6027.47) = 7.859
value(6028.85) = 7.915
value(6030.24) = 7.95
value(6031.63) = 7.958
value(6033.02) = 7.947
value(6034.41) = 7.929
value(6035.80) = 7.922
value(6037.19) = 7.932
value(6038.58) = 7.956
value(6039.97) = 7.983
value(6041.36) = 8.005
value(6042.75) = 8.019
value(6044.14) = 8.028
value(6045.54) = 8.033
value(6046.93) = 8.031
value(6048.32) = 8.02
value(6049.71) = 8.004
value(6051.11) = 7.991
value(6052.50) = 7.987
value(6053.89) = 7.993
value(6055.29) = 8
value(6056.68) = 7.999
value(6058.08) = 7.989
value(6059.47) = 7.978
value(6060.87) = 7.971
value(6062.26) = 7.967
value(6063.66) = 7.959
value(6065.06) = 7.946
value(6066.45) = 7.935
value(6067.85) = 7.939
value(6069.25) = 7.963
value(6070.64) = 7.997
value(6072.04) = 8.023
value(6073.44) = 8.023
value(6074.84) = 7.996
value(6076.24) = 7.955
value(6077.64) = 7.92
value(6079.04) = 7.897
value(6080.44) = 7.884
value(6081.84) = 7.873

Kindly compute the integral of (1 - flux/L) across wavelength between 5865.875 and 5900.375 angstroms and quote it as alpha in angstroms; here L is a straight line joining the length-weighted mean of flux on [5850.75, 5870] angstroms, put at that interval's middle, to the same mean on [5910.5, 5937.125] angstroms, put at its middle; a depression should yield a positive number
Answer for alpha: 2.1 angstroms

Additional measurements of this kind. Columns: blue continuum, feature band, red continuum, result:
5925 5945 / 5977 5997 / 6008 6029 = 0.3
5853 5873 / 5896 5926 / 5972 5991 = 1.0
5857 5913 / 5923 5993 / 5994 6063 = -1.8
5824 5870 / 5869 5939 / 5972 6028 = 3.5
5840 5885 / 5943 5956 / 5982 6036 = -0.2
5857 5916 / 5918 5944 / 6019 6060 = -0.8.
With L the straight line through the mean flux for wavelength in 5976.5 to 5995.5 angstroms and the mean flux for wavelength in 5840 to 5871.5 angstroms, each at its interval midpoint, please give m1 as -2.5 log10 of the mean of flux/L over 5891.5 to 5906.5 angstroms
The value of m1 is 0.14 mag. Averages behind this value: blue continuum 7.78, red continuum 7.66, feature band 6.83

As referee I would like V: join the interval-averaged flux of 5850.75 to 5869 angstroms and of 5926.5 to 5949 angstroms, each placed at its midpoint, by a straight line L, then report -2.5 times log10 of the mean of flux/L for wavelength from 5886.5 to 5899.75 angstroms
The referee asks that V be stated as 0.20 mag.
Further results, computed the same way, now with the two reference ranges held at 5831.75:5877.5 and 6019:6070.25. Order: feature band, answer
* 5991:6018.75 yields 0.03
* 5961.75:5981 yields 0.01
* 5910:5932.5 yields 0.03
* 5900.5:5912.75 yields 0.05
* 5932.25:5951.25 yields 0.00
